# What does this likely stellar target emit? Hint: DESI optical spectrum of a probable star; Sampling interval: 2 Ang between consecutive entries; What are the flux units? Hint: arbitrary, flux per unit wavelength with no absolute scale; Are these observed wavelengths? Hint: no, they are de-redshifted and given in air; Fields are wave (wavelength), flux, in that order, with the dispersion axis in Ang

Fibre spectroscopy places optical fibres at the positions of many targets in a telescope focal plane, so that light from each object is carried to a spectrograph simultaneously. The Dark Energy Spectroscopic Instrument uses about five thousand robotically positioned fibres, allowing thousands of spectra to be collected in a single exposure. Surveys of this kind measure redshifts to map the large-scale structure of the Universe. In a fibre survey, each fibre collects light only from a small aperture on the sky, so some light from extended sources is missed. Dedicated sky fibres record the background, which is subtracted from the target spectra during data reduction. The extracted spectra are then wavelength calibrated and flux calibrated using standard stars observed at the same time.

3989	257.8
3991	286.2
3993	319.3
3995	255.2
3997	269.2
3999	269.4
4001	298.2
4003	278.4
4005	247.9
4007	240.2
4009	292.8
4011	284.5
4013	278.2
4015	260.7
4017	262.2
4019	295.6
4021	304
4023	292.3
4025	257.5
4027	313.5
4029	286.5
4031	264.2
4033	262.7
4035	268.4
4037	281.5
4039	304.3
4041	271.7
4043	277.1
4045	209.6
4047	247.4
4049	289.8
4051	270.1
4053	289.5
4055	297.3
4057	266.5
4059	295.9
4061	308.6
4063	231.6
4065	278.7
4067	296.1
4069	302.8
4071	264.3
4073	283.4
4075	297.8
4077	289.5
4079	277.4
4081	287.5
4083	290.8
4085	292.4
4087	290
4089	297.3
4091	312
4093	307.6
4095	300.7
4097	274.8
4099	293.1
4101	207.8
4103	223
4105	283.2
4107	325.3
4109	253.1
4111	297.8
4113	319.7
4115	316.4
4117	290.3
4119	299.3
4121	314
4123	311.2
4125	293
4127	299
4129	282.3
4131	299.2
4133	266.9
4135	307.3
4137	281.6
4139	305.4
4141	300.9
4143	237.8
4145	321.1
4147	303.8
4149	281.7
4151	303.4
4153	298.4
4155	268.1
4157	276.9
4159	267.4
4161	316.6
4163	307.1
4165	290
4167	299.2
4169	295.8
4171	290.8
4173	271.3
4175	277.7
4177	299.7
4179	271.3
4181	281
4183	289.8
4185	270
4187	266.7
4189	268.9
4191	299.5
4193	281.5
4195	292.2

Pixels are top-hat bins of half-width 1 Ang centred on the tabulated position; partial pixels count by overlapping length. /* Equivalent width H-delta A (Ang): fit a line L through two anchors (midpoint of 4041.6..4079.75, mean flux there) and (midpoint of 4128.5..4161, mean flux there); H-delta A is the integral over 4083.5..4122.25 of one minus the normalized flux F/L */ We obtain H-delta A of -0.9 Ang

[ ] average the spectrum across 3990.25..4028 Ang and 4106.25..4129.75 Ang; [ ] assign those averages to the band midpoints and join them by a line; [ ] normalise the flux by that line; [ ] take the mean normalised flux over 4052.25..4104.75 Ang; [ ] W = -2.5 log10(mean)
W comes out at 0.036 mag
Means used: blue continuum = 279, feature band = 283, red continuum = 300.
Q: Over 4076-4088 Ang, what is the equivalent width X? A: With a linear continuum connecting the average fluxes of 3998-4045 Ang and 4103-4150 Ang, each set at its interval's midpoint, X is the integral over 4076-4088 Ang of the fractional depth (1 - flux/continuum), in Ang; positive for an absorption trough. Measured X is -0.1 Ang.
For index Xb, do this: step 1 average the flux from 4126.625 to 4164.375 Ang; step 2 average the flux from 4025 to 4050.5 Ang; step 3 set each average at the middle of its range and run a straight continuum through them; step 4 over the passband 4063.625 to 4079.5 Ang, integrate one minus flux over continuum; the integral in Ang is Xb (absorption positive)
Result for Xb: -0.4 Ang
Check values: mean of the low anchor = 272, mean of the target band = 285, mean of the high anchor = 291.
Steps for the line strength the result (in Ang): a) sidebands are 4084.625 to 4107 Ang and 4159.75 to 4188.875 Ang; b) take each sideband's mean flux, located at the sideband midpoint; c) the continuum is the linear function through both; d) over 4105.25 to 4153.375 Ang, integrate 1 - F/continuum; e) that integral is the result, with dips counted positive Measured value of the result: -2.0 Ang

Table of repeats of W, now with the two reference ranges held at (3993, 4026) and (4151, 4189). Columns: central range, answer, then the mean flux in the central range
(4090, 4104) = 0.026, 274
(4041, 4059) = 0.031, 270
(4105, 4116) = -0.071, 301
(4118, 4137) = -0.050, 296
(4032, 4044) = -0.001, 278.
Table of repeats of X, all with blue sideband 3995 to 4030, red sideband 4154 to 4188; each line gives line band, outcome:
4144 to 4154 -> -0.6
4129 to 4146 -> -0.4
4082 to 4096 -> -0.9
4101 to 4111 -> 0.5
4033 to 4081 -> 0.3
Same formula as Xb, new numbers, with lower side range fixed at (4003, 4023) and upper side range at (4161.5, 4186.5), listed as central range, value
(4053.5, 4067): -0.1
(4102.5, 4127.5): -1.1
